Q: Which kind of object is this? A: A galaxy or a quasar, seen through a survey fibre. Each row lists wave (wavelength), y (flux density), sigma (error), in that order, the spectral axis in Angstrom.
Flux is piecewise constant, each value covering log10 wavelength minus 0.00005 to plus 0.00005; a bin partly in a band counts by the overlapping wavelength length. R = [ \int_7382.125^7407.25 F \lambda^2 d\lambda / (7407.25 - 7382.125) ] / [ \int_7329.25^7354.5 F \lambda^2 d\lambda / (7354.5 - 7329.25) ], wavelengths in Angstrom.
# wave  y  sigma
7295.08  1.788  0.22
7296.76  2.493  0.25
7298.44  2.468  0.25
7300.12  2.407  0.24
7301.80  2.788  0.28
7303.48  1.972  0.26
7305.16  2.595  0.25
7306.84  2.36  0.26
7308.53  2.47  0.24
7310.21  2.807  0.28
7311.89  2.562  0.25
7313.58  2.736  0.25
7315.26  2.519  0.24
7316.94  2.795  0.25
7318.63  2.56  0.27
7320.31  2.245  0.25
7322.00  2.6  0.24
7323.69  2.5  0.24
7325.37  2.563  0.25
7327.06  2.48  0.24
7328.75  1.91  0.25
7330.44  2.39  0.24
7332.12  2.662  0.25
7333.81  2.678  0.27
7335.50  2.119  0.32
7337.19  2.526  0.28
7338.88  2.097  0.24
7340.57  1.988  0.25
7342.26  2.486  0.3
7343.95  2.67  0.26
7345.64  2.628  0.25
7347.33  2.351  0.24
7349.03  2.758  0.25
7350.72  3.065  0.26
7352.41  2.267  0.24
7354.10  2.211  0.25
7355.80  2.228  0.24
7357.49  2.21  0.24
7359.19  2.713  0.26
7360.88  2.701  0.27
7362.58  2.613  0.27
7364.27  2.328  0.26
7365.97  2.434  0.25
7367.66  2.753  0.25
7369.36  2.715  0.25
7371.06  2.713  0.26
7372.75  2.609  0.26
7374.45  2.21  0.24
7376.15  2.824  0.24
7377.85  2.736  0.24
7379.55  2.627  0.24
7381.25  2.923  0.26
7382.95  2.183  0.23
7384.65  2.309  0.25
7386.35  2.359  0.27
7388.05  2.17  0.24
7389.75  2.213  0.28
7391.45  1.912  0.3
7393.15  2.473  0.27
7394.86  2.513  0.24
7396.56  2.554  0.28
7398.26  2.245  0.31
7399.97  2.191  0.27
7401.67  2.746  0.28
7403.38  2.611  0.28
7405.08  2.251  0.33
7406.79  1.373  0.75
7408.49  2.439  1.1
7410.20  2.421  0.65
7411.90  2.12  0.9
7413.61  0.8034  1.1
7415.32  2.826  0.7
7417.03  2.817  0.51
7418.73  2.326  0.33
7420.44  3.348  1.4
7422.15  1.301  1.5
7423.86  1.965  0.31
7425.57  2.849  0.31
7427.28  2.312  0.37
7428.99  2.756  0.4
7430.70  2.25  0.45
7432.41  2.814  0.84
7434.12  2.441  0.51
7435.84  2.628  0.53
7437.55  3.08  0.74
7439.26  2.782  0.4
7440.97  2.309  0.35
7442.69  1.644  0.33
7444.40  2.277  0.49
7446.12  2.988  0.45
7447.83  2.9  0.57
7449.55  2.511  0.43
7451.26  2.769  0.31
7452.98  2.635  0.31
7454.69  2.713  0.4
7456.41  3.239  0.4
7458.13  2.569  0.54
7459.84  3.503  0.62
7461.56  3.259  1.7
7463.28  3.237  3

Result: 0.94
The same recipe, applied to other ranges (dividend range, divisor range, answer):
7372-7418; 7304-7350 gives 0.96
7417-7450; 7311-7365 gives 1.04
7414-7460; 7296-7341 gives 1.08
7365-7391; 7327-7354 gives 1.04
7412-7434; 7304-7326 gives 0.95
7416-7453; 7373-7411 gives 1.08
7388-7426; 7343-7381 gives 0.90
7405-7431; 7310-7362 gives 0.93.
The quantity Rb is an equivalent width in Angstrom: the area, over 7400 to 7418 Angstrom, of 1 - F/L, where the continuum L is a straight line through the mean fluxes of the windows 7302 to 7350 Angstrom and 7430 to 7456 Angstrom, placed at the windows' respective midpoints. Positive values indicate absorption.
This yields 2.26 Angstrom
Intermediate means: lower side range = 2.47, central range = 2.24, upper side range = 2.6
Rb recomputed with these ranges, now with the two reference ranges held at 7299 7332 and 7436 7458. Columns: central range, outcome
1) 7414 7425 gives 1.0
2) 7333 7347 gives 0.7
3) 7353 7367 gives 0.6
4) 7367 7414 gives 3.8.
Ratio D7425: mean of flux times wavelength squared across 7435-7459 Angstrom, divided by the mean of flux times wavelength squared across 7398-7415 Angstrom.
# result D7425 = 1.25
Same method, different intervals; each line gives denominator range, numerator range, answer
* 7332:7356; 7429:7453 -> 1.08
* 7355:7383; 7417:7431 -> 0.96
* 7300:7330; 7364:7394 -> 1.01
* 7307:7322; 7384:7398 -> 0.92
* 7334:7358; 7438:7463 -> 1.17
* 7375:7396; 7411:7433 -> 0.97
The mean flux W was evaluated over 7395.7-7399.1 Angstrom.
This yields 2.4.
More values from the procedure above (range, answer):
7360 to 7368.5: 2.57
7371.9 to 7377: 2.55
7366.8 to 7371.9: 2.73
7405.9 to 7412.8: 2.08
